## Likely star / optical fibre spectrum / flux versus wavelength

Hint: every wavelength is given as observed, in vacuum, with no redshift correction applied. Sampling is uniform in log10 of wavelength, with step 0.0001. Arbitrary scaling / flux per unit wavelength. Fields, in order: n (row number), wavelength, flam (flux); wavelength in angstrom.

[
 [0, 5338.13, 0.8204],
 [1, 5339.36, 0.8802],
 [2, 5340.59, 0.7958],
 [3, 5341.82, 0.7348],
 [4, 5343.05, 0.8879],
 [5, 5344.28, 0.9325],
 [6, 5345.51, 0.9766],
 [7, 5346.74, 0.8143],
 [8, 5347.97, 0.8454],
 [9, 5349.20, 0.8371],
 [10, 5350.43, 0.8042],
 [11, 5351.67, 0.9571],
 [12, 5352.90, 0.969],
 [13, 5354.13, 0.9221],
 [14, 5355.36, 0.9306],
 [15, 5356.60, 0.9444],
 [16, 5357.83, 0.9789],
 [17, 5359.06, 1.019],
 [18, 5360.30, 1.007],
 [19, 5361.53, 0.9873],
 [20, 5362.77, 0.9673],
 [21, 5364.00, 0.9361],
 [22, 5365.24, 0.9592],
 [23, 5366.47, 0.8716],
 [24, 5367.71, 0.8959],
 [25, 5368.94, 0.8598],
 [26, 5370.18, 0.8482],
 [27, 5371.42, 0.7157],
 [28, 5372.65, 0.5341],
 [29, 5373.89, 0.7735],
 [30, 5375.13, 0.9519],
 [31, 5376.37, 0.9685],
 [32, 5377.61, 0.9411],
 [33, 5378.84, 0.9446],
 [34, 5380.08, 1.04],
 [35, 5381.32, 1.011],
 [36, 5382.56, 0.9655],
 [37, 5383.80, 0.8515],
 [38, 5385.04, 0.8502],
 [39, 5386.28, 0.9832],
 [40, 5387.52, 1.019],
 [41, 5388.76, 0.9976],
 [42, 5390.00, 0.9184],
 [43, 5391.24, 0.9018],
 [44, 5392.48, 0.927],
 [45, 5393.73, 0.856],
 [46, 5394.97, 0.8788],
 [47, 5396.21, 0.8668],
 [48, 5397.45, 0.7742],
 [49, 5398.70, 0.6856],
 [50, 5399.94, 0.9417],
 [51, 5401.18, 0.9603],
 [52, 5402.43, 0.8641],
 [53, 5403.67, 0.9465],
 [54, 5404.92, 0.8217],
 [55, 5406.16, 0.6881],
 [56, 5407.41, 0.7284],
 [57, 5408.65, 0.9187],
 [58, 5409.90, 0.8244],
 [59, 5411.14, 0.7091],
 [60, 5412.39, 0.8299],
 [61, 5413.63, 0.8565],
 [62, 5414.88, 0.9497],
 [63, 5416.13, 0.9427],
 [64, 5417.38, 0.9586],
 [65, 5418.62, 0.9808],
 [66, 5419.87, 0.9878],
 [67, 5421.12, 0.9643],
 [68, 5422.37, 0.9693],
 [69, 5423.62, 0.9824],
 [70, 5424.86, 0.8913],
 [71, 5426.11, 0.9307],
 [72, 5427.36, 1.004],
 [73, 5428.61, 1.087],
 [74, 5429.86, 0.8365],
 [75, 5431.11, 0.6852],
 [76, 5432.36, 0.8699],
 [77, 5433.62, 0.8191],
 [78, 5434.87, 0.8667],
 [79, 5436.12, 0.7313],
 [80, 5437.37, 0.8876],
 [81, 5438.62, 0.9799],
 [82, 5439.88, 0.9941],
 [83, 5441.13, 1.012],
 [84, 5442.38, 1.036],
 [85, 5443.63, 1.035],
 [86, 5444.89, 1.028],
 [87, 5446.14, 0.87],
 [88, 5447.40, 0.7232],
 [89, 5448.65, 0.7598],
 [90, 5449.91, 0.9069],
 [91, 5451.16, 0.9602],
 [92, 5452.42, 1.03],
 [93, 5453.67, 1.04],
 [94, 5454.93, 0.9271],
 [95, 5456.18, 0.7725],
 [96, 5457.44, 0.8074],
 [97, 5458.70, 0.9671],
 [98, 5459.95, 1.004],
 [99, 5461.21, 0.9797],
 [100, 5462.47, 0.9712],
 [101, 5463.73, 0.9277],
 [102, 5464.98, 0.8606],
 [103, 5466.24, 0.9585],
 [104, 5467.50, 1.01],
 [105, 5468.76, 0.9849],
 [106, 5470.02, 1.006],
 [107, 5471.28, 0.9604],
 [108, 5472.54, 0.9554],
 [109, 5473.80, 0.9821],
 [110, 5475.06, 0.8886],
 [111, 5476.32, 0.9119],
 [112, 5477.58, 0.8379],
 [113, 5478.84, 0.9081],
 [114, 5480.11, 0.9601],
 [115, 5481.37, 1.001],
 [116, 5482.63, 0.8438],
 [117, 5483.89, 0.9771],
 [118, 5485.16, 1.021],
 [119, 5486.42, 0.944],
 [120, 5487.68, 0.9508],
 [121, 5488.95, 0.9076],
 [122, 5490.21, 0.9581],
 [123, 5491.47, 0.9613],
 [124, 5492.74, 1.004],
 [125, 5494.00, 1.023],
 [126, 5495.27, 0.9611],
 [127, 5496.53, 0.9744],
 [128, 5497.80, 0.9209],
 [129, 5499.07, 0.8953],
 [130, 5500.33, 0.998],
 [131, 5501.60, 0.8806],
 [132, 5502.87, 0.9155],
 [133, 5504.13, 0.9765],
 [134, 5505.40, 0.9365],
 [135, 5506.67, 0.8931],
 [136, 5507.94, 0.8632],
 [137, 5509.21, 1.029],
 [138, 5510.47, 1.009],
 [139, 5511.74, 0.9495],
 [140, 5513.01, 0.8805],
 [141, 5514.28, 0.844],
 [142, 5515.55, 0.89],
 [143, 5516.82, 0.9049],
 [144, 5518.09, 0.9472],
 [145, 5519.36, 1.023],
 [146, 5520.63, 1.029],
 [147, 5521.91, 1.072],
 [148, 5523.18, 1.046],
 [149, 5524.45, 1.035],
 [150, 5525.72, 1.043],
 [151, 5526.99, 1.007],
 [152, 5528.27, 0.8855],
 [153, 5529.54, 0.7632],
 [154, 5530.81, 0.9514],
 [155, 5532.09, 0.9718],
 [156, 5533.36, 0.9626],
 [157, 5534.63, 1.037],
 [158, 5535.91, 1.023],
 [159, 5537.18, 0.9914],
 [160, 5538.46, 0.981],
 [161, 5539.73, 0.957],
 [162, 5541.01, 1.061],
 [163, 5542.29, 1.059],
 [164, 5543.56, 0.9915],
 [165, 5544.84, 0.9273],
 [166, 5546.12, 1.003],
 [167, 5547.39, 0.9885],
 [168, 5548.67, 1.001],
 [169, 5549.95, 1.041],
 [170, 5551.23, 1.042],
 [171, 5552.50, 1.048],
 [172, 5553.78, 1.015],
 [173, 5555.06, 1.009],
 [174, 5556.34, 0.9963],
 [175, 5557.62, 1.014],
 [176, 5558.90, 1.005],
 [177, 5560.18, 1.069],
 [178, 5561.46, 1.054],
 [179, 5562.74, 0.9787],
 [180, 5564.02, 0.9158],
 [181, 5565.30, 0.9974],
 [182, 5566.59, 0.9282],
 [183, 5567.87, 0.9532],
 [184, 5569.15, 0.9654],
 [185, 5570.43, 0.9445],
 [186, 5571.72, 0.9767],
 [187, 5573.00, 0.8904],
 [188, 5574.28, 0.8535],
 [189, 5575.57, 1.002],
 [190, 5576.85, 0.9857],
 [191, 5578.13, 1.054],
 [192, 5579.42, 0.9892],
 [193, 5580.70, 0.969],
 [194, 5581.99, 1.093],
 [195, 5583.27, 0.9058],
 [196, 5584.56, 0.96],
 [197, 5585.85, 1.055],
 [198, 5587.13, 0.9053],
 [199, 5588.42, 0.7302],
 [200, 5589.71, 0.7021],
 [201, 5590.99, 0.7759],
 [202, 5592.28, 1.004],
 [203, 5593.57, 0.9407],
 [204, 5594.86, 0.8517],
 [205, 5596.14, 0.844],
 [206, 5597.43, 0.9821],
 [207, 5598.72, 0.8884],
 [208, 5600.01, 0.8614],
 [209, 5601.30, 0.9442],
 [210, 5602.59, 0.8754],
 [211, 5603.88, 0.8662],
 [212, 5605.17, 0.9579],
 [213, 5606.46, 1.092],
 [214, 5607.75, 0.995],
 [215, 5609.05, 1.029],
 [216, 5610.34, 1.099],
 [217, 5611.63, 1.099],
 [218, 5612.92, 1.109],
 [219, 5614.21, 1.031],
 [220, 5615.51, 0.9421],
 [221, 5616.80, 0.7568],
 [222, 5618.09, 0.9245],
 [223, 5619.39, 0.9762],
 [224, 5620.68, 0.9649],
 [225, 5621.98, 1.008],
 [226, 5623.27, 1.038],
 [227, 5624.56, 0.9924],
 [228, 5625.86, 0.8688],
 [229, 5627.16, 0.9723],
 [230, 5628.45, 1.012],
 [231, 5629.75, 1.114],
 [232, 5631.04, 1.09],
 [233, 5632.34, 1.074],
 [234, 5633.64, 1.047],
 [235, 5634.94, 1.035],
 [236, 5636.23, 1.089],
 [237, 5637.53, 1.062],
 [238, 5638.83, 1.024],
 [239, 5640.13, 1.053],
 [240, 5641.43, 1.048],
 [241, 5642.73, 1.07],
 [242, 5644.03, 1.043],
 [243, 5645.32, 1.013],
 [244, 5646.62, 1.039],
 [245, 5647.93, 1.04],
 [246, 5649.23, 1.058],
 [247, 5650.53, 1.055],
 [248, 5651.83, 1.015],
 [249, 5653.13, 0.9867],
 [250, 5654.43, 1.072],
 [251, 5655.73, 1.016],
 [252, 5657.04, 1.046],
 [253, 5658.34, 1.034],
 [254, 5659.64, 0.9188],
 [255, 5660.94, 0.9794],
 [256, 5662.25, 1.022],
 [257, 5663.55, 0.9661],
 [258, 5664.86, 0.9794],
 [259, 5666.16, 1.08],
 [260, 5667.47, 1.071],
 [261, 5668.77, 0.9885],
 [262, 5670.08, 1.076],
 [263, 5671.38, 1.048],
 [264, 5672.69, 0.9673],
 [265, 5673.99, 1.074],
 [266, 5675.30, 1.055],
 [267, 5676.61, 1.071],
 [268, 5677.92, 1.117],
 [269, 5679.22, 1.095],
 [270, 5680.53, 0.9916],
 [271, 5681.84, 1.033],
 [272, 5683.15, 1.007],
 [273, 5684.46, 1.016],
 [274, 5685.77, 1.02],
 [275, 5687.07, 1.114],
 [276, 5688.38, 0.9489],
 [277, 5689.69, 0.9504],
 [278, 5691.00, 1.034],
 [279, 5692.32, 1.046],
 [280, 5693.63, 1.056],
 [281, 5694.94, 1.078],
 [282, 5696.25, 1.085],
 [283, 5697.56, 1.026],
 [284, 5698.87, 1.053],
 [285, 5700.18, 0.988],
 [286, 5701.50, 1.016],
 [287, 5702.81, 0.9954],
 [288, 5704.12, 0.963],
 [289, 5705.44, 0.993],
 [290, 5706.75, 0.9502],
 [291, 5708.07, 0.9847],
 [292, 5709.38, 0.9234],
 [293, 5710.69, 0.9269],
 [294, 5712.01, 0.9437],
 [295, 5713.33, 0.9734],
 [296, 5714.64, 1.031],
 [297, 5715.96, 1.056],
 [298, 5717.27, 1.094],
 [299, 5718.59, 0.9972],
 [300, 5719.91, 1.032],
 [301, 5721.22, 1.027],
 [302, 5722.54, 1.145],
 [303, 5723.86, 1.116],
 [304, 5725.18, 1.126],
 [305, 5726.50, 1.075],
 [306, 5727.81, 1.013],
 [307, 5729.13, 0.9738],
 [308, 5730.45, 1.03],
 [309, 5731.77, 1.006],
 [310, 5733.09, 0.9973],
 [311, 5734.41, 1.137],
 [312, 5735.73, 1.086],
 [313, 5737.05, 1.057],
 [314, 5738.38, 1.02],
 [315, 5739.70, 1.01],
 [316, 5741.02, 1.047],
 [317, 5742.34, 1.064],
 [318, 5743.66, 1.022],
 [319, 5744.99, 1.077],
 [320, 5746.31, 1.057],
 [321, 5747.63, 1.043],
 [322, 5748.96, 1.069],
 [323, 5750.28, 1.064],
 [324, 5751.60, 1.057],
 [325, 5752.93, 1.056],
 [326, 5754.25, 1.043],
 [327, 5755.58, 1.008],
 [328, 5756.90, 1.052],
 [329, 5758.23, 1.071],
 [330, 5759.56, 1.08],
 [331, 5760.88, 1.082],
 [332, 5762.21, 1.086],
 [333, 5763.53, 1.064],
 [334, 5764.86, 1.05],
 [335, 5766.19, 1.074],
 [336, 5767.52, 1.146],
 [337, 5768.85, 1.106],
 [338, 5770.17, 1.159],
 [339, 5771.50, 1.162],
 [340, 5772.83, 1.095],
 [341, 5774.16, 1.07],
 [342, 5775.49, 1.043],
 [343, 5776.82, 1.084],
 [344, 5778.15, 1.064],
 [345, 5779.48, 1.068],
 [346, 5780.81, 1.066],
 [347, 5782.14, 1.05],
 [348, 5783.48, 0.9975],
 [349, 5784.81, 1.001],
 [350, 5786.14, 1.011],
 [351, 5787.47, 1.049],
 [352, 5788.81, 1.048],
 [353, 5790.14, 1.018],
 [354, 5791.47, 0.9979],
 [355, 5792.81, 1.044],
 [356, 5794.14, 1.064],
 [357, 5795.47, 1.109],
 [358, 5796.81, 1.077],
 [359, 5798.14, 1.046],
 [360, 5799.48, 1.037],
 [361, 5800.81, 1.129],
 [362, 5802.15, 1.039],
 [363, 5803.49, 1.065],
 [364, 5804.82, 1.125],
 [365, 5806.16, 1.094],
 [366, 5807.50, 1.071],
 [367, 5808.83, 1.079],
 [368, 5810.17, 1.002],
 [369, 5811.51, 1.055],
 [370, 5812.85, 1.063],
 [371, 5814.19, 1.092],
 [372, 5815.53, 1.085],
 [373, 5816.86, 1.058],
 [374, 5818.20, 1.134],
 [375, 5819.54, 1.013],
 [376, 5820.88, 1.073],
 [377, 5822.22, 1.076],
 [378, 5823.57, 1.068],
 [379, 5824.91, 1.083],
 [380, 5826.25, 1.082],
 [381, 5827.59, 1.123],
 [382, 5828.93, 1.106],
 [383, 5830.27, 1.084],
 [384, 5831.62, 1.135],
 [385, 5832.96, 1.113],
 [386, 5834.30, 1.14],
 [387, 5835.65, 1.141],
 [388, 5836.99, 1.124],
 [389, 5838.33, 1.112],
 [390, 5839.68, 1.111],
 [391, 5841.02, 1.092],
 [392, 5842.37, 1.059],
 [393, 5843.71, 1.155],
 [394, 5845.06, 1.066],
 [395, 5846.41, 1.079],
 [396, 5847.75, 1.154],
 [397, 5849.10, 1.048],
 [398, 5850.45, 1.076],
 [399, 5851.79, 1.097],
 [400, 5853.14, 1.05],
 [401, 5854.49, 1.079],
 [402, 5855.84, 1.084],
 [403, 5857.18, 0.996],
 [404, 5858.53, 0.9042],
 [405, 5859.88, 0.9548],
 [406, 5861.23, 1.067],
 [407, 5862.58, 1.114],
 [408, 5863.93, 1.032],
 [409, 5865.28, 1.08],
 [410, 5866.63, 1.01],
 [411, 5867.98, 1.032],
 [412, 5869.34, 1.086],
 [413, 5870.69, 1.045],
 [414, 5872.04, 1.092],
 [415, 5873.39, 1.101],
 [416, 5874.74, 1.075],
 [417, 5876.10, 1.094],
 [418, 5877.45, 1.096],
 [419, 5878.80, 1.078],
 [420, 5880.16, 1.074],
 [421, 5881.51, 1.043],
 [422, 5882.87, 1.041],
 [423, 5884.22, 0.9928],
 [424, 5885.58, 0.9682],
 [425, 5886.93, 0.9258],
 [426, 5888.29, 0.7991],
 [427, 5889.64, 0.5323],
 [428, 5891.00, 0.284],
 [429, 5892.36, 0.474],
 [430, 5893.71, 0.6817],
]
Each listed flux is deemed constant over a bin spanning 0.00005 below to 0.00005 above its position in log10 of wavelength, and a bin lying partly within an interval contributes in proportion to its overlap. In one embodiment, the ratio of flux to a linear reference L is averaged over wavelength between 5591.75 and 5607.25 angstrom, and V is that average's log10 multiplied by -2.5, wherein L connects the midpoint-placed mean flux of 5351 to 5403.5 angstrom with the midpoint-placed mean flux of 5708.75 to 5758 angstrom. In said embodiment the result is 0.07 mag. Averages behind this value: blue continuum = 0.909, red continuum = 1.04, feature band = 0.926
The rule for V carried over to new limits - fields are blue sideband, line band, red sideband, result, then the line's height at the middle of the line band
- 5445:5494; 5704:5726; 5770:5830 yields 0.017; 1.03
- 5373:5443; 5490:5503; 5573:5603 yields -0.051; 0.911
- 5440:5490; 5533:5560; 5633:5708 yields -0.036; 0.976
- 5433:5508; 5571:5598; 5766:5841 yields 0.065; 0.984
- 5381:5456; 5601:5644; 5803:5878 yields -0.024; 0.987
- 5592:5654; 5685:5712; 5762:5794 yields 0.026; 1.03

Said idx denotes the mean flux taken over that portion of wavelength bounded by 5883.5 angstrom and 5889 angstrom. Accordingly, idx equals 0.921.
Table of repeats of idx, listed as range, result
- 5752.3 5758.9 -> 1.05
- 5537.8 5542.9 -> 1.01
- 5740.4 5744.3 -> 1.05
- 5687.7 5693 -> 0.994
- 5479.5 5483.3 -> 0.937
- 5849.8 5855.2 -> 1.08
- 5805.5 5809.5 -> 1.08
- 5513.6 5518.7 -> 0.896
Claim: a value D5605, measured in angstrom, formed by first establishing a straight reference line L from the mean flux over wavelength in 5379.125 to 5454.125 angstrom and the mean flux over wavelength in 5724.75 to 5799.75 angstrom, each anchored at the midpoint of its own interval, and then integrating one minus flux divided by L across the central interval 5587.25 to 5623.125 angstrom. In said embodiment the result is 1.91 angstrom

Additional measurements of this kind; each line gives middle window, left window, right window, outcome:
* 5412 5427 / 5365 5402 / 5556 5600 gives -0.68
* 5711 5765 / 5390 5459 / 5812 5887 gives -1.26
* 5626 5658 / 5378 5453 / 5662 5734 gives -1.26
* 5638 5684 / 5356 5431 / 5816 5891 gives -2.14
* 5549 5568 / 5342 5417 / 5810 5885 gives -0.89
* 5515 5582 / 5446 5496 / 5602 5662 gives -0.90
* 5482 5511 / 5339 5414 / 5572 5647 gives -0.54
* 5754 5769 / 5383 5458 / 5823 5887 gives -0.54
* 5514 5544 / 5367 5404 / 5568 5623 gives -1.62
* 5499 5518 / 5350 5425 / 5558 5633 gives 0.23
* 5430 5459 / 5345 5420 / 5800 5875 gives 0.65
